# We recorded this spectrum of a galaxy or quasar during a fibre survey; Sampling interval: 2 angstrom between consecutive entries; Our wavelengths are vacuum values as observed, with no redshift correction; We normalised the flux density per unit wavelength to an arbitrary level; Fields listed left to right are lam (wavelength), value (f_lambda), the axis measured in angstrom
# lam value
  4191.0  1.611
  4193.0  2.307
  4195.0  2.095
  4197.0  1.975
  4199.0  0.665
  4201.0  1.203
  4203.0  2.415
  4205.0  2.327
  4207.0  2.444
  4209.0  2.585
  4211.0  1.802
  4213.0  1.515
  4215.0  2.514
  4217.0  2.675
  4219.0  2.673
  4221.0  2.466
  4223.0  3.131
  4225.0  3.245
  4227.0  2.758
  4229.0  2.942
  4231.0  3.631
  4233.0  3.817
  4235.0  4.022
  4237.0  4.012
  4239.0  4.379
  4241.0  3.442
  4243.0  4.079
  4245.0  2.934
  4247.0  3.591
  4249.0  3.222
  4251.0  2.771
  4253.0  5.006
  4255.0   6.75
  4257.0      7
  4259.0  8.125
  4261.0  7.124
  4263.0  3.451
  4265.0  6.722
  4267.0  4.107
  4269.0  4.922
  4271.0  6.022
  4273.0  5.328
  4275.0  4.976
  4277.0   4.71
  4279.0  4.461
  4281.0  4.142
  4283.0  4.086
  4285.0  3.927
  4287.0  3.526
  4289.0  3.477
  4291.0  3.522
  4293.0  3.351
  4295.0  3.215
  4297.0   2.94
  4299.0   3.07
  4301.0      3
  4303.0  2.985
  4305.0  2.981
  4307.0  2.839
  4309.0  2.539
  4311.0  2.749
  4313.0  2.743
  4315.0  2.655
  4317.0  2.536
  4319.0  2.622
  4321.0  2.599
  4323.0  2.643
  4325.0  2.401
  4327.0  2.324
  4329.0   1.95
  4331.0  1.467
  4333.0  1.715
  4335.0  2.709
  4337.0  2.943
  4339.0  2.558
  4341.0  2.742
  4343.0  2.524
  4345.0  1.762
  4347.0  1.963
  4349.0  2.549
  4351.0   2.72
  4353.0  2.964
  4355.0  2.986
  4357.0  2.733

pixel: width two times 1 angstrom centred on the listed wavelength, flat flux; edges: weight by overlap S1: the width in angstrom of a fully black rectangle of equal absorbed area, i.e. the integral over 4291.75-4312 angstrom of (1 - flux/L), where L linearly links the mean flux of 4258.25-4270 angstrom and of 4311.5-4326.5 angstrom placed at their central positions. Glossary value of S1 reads 3.3 angstrom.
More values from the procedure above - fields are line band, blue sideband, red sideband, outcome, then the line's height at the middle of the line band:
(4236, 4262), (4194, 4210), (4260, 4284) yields -4.7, 4.01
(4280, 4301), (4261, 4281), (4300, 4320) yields 2.2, 3.9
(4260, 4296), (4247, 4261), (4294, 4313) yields -2.1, 4.23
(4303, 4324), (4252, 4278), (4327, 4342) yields 3.9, 3.33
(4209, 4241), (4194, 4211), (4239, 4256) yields -0.2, 2.98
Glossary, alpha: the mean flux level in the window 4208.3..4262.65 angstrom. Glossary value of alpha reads 3.79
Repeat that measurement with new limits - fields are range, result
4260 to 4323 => 3.77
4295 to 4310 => 2.93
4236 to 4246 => 3.77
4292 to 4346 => 2.61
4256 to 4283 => 5.42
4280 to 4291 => 3.8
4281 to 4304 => 3.41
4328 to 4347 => 2.25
